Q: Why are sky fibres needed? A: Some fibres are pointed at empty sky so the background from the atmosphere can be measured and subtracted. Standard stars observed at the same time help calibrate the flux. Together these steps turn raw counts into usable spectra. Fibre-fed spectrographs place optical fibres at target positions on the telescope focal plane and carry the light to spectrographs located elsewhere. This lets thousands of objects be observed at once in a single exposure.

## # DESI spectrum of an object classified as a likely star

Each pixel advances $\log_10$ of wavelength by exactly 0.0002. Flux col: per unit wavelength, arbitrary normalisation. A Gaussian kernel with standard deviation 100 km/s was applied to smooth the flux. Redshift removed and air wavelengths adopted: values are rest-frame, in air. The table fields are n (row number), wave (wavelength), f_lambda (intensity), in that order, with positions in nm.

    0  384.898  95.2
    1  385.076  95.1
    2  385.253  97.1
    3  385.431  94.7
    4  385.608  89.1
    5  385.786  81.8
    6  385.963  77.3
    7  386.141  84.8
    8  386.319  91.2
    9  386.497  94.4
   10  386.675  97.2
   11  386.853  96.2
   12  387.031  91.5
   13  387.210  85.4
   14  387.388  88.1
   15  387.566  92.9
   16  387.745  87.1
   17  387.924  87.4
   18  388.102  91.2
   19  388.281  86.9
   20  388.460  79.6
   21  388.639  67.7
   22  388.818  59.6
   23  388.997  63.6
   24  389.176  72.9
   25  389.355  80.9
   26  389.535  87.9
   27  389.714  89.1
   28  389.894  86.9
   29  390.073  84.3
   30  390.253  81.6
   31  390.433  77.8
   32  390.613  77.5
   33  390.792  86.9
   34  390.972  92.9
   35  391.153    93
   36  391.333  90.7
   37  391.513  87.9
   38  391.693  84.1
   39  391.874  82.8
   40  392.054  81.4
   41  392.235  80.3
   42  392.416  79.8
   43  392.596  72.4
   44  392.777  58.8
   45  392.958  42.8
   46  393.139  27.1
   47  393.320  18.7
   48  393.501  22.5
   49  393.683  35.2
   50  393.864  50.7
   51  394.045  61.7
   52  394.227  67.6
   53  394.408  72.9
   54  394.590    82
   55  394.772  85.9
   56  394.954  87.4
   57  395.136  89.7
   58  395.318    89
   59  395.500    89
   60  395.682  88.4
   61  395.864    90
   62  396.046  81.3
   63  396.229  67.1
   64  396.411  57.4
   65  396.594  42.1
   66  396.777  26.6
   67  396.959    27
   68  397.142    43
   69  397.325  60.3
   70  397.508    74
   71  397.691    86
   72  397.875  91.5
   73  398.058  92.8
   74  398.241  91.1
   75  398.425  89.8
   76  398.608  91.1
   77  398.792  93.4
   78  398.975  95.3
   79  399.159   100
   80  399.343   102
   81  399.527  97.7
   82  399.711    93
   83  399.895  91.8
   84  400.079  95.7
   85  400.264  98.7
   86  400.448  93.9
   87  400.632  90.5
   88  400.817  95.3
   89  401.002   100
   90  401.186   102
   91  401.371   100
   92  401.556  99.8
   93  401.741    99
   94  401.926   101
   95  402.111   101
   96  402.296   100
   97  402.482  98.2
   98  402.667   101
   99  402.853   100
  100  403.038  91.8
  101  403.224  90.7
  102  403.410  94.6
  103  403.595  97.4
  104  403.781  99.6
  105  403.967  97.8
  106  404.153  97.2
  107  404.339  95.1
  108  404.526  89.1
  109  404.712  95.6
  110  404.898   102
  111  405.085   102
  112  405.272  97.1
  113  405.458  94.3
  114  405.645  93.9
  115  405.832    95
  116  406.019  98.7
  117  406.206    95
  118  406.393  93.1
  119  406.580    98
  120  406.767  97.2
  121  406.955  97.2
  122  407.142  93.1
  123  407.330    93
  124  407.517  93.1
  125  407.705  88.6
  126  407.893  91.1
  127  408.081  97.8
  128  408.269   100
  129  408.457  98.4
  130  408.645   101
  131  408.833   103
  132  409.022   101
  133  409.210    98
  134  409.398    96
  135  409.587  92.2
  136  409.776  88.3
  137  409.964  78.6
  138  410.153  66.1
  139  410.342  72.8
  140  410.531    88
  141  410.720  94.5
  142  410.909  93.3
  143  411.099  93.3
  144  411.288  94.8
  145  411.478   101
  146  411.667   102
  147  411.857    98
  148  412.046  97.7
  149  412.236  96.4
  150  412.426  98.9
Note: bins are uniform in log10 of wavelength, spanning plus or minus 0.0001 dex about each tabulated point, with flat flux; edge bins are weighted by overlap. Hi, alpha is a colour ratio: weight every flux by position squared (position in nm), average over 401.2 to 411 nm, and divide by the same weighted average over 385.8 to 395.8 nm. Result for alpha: 1.3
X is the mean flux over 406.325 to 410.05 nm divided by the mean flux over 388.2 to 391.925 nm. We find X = 1.2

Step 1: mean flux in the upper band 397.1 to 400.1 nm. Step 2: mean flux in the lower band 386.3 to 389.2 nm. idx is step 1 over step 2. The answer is 1.0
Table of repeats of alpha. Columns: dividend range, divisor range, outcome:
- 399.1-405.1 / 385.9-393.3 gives 1.29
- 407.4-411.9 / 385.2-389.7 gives 1.22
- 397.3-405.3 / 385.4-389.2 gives 1.21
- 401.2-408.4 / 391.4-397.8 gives 1.55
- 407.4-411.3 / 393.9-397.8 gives 1.41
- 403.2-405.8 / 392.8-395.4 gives 1.70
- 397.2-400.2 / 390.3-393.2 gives 1.22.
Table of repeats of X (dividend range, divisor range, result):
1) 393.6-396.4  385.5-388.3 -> 0.85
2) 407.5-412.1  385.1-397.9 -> 1.23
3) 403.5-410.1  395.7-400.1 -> 1.22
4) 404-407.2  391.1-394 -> 1.54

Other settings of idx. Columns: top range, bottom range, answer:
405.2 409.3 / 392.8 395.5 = 1.59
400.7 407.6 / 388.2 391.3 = 1.20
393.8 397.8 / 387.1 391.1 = 0.84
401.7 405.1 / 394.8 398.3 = 1.35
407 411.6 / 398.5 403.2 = 0.95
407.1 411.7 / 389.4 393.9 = 1.30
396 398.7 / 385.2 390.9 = 0.80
